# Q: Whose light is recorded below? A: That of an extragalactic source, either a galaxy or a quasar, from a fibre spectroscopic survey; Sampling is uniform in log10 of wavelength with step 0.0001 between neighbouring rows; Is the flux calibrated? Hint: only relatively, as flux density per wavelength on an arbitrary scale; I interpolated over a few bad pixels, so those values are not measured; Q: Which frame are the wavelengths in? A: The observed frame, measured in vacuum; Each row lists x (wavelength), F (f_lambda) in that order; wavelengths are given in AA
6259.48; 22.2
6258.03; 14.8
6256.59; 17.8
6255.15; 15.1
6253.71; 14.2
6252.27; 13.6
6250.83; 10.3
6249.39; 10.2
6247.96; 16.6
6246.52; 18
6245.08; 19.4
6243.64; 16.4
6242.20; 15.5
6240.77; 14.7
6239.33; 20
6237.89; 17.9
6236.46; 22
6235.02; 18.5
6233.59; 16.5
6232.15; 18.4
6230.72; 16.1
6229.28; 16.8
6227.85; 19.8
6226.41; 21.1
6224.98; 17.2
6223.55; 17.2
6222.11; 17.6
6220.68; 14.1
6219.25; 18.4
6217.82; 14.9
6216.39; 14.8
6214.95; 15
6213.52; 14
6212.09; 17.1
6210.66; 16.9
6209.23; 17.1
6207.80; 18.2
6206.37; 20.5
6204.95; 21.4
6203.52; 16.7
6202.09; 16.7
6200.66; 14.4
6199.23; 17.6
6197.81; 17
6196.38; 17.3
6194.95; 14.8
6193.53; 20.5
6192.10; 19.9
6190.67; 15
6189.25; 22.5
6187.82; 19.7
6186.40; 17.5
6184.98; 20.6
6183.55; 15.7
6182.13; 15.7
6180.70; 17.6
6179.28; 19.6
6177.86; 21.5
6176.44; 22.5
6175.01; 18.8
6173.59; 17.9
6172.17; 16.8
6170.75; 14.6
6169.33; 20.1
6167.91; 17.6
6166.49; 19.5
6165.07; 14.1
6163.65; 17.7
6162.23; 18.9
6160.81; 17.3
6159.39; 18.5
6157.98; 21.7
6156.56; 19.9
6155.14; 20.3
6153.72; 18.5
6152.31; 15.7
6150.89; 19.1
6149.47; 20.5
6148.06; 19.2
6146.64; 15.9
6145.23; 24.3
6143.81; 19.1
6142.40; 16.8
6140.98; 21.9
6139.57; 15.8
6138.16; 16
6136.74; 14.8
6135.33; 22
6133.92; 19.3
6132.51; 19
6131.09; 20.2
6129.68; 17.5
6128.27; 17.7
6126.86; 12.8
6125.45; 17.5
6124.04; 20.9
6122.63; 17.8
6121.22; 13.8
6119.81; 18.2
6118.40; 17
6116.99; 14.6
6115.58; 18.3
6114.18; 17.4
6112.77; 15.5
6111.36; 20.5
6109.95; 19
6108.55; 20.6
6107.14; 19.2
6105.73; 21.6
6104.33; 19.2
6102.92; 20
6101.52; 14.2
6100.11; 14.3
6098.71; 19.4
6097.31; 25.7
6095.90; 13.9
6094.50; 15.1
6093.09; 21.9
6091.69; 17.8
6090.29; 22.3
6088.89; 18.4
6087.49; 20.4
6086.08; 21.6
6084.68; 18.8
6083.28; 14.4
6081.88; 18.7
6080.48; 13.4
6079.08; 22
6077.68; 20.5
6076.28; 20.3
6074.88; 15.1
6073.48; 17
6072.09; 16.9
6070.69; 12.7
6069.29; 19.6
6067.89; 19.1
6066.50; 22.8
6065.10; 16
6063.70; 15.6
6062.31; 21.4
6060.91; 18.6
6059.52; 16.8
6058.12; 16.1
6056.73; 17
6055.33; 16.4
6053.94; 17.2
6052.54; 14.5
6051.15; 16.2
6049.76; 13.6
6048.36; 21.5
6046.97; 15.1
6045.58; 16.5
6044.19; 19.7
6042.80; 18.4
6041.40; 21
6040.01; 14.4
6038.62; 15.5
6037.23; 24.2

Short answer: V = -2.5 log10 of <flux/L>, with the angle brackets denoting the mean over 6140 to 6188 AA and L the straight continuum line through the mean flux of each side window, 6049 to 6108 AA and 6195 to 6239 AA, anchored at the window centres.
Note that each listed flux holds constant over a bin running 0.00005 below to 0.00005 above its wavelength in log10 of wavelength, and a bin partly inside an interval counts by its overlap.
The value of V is -0.06 mag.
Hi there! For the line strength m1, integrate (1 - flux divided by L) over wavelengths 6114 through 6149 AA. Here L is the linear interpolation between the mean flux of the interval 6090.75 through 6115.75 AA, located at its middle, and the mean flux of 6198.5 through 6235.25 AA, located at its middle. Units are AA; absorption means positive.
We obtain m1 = 0.5 AA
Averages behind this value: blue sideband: 18.6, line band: 17.9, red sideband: 17.2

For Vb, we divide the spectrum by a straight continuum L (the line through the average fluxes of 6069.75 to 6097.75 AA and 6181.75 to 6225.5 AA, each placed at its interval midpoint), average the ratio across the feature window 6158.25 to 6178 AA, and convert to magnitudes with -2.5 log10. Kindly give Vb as -0.04 mag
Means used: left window 18.3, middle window 18.3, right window 17.3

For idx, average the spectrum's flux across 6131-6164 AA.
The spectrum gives 18.8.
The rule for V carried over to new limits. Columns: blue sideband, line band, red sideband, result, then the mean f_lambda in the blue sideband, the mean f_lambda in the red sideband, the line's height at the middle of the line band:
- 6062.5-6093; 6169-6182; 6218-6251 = -0.06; 18.4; 17.2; 17.6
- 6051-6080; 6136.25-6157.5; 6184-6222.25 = -0.06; 17.7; 17.4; 17.5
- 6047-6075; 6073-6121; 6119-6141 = -0.06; 17.2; 17.7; 17.5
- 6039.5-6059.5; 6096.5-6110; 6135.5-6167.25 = -0.09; 17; 18.5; 17.8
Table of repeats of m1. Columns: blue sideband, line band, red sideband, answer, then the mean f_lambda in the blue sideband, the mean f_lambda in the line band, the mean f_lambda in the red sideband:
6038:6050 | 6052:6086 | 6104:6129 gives -0.1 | 17.4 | 17.6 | 17.8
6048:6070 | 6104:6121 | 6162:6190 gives -0.3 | 17.6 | 18.3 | 18.4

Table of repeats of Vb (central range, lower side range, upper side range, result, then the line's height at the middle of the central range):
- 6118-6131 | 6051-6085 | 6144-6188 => 0.059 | 18.1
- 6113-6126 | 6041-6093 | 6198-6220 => 0.023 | 17.6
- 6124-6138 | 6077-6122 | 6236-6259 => -0.005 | 17.9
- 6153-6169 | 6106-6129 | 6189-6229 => -0.065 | 17.5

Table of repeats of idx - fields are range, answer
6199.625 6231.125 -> 17.1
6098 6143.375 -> 17.9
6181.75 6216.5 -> 17.5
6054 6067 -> 17.7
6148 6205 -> 18.3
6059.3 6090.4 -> 18.3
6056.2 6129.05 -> 18.1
